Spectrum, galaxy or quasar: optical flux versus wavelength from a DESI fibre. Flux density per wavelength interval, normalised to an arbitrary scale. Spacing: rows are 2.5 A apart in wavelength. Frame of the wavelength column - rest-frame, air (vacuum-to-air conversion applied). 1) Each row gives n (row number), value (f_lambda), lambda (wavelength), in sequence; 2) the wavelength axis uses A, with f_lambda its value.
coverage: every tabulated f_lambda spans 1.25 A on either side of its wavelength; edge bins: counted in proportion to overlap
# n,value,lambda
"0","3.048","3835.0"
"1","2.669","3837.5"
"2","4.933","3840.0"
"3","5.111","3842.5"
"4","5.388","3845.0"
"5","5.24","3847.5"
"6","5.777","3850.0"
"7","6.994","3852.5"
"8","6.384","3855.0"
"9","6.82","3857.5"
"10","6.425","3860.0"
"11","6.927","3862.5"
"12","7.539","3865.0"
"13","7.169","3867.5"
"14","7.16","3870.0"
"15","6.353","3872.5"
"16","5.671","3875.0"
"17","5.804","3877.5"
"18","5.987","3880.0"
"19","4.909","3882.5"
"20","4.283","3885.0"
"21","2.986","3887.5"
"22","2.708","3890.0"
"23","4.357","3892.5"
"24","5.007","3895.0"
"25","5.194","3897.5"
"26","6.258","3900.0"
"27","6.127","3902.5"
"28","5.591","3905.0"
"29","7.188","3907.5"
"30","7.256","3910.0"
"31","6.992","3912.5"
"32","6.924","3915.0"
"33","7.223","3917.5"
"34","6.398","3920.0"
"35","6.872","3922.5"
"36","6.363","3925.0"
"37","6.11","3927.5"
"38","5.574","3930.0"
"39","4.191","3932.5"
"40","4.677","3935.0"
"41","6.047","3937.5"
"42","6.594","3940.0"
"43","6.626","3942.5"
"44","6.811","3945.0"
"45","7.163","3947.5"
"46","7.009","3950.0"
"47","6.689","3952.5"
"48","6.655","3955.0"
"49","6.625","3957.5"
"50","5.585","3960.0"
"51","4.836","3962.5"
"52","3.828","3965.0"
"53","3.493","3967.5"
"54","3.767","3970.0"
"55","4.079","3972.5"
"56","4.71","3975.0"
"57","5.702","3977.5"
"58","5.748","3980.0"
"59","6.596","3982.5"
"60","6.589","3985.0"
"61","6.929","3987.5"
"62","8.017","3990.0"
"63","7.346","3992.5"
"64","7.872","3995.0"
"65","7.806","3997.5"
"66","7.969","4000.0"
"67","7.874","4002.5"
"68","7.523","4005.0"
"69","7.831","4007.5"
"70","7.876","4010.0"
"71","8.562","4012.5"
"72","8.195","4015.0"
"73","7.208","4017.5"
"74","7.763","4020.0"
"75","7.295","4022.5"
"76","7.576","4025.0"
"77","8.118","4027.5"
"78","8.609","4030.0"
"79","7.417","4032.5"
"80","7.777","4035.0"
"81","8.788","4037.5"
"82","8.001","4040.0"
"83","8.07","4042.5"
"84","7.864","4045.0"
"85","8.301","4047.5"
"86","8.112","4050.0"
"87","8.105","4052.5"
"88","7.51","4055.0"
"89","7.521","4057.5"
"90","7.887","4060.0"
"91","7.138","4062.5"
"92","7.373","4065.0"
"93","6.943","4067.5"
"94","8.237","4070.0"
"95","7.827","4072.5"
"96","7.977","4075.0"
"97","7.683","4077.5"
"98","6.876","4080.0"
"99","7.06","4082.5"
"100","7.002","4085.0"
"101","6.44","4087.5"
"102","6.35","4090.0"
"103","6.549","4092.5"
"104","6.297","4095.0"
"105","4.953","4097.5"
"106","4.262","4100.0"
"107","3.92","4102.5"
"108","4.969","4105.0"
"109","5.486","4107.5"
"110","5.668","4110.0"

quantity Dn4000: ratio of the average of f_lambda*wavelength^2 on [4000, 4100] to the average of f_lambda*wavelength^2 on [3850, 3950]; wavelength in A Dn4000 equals 1.3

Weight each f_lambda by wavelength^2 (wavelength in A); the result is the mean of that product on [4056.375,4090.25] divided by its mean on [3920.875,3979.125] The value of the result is 1.38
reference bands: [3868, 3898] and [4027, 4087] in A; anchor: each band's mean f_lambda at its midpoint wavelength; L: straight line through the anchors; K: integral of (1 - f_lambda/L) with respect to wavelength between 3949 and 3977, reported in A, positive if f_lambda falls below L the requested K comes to 4.8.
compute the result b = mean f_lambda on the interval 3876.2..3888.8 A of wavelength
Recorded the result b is 4.79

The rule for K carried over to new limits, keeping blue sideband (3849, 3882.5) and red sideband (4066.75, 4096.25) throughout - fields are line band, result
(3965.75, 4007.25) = 2.8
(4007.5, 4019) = -1.7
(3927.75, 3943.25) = 2.5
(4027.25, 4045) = -2.8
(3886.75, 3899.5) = 4.6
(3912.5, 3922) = -0.3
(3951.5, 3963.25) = 1.1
